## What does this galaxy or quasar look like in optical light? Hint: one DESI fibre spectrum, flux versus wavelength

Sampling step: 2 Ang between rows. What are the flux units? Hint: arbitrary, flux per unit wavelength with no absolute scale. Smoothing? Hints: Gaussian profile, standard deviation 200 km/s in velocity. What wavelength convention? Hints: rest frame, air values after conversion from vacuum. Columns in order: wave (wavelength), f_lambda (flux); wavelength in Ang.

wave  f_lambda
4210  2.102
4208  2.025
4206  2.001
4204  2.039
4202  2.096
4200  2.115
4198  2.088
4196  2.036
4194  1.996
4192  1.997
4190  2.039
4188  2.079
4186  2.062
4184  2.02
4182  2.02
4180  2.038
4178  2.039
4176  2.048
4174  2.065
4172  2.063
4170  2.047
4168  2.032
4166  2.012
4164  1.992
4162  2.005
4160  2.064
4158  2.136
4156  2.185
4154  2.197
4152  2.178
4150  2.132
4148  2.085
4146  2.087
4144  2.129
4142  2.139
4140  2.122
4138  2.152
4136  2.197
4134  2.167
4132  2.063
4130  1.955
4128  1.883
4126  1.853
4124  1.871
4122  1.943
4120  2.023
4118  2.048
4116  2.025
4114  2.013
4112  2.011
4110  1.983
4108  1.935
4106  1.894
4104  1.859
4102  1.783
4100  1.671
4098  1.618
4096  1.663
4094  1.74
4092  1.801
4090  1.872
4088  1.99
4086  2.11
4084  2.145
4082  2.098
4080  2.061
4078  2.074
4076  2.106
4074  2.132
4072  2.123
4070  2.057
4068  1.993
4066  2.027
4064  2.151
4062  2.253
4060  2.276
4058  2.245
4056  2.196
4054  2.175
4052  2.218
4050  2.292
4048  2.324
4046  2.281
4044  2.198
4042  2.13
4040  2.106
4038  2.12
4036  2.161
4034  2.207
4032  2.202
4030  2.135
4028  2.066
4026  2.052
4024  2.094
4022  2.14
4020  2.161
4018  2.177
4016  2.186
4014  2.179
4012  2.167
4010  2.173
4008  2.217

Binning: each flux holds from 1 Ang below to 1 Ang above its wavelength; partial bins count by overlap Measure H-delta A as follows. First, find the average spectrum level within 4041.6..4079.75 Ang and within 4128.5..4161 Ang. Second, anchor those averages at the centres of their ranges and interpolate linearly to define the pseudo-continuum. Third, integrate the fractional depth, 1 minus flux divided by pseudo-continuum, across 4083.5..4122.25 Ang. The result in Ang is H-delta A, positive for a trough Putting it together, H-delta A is 4.4 Ang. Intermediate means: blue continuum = 2.17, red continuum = 2.12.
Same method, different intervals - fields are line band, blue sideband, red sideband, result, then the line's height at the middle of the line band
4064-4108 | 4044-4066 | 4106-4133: 3.28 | 2.1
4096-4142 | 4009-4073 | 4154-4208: 3.20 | 2.1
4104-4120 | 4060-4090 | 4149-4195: 0.77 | 2.08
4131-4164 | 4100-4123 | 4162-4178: -2.04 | 2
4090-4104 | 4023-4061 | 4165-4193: 2.58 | 2.13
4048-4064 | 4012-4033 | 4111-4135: -1.12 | 2.09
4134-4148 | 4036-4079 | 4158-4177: -0.44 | 2.07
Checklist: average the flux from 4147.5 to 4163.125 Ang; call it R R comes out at 2.12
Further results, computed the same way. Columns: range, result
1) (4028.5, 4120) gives 2.06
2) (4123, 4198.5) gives 2.06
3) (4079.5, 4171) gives 2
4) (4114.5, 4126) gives 1.97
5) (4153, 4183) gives 2.06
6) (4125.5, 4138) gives 2.04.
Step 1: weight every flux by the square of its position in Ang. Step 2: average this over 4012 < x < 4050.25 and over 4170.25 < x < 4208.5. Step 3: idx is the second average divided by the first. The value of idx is 1.02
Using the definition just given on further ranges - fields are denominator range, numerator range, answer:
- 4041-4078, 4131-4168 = 1.01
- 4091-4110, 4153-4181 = 1.20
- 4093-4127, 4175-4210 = 1.13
